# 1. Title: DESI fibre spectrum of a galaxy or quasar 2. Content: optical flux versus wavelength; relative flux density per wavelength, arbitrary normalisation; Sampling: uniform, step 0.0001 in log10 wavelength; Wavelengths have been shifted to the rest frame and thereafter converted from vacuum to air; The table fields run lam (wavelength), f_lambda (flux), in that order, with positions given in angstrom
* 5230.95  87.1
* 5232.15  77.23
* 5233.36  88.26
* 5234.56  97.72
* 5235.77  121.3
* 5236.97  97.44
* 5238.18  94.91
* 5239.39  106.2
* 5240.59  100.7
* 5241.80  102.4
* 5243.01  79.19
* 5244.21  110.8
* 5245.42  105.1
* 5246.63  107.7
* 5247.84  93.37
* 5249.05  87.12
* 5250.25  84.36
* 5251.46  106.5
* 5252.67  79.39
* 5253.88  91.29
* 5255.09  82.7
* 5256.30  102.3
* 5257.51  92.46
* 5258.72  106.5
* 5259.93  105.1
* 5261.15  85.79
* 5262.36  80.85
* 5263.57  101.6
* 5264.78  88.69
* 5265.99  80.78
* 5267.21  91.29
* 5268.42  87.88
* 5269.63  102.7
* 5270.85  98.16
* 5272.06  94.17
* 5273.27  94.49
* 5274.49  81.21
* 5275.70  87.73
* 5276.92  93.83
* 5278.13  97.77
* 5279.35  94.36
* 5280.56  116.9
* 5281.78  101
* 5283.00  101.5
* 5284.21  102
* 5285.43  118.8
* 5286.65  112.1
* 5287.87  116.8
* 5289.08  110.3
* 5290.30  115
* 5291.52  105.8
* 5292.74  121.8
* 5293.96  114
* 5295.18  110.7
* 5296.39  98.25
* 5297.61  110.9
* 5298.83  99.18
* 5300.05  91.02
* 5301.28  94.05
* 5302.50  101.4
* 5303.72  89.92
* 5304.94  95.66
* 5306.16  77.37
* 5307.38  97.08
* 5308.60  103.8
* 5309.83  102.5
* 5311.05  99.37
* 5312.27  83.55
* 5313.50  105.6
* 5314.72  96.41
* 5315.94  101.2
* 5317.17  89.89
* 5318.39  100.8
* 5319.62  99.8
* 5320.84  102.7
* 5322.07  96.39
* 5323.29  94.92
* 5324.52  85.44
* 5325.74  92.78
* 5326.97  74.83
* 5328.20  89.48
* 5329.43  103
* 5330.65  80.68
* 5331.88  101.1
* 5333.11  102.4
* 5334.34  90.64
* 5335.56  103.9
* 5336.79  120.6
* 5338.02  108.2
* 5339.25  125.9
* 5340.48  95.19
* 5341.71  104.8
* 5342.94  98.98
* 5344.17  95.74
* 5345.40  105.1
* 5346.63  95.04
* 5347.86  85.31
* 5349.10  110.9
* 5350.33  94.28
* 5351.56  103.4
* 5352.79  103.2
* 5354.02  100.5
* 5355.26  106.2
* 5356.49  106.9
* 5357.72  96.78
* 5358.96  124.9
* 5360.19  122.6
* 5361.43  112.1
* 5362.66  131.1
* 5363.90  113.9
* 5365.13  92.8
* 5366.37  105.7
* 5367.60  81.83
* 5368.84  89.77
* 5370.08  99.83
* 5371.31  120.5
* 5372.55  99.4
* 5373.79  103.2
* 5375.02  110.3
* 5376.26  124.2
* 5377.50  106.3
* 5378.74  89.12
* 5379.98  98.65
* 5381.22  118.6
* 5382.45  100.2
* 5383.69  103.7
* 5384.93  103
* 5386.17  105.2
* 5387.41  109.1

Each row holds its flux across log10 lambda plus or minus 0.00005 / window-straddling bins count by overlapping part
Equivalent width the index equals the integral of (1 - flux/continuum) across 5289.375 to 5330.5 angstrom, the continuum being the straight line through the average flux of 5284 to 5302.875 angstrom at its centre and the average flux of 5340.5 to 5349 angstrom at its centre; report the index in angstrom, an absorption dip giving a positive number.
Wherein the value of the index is 2.6 angstrom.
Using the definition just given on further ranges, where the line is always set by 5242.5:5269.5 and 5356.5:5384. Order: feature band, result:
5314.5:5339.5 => 0.96 angstrom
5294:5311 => 0.07 angstrom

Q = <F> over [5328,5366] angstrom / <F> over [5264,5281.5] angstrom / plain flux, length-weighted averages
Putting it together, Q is 1.11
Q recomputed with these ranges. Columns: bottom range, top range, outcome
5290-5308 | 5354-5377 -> 1.06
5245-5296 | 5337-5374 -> 1.06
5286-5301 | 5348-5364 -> 1.00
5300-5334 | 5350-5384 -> 1.12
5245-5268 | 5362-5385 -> 1.13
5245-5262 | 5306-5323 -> 1.03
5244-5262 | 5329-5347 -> 1.07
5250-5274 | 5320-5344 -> 1.06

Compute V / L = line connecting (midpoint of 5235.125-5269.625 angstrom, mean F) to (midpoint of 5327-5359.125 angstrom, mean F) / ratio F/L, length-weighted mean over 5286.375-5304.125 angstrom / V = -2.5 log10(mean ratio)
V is -0.084 mag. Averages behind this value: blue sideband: 95.6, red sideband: 101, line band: 106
